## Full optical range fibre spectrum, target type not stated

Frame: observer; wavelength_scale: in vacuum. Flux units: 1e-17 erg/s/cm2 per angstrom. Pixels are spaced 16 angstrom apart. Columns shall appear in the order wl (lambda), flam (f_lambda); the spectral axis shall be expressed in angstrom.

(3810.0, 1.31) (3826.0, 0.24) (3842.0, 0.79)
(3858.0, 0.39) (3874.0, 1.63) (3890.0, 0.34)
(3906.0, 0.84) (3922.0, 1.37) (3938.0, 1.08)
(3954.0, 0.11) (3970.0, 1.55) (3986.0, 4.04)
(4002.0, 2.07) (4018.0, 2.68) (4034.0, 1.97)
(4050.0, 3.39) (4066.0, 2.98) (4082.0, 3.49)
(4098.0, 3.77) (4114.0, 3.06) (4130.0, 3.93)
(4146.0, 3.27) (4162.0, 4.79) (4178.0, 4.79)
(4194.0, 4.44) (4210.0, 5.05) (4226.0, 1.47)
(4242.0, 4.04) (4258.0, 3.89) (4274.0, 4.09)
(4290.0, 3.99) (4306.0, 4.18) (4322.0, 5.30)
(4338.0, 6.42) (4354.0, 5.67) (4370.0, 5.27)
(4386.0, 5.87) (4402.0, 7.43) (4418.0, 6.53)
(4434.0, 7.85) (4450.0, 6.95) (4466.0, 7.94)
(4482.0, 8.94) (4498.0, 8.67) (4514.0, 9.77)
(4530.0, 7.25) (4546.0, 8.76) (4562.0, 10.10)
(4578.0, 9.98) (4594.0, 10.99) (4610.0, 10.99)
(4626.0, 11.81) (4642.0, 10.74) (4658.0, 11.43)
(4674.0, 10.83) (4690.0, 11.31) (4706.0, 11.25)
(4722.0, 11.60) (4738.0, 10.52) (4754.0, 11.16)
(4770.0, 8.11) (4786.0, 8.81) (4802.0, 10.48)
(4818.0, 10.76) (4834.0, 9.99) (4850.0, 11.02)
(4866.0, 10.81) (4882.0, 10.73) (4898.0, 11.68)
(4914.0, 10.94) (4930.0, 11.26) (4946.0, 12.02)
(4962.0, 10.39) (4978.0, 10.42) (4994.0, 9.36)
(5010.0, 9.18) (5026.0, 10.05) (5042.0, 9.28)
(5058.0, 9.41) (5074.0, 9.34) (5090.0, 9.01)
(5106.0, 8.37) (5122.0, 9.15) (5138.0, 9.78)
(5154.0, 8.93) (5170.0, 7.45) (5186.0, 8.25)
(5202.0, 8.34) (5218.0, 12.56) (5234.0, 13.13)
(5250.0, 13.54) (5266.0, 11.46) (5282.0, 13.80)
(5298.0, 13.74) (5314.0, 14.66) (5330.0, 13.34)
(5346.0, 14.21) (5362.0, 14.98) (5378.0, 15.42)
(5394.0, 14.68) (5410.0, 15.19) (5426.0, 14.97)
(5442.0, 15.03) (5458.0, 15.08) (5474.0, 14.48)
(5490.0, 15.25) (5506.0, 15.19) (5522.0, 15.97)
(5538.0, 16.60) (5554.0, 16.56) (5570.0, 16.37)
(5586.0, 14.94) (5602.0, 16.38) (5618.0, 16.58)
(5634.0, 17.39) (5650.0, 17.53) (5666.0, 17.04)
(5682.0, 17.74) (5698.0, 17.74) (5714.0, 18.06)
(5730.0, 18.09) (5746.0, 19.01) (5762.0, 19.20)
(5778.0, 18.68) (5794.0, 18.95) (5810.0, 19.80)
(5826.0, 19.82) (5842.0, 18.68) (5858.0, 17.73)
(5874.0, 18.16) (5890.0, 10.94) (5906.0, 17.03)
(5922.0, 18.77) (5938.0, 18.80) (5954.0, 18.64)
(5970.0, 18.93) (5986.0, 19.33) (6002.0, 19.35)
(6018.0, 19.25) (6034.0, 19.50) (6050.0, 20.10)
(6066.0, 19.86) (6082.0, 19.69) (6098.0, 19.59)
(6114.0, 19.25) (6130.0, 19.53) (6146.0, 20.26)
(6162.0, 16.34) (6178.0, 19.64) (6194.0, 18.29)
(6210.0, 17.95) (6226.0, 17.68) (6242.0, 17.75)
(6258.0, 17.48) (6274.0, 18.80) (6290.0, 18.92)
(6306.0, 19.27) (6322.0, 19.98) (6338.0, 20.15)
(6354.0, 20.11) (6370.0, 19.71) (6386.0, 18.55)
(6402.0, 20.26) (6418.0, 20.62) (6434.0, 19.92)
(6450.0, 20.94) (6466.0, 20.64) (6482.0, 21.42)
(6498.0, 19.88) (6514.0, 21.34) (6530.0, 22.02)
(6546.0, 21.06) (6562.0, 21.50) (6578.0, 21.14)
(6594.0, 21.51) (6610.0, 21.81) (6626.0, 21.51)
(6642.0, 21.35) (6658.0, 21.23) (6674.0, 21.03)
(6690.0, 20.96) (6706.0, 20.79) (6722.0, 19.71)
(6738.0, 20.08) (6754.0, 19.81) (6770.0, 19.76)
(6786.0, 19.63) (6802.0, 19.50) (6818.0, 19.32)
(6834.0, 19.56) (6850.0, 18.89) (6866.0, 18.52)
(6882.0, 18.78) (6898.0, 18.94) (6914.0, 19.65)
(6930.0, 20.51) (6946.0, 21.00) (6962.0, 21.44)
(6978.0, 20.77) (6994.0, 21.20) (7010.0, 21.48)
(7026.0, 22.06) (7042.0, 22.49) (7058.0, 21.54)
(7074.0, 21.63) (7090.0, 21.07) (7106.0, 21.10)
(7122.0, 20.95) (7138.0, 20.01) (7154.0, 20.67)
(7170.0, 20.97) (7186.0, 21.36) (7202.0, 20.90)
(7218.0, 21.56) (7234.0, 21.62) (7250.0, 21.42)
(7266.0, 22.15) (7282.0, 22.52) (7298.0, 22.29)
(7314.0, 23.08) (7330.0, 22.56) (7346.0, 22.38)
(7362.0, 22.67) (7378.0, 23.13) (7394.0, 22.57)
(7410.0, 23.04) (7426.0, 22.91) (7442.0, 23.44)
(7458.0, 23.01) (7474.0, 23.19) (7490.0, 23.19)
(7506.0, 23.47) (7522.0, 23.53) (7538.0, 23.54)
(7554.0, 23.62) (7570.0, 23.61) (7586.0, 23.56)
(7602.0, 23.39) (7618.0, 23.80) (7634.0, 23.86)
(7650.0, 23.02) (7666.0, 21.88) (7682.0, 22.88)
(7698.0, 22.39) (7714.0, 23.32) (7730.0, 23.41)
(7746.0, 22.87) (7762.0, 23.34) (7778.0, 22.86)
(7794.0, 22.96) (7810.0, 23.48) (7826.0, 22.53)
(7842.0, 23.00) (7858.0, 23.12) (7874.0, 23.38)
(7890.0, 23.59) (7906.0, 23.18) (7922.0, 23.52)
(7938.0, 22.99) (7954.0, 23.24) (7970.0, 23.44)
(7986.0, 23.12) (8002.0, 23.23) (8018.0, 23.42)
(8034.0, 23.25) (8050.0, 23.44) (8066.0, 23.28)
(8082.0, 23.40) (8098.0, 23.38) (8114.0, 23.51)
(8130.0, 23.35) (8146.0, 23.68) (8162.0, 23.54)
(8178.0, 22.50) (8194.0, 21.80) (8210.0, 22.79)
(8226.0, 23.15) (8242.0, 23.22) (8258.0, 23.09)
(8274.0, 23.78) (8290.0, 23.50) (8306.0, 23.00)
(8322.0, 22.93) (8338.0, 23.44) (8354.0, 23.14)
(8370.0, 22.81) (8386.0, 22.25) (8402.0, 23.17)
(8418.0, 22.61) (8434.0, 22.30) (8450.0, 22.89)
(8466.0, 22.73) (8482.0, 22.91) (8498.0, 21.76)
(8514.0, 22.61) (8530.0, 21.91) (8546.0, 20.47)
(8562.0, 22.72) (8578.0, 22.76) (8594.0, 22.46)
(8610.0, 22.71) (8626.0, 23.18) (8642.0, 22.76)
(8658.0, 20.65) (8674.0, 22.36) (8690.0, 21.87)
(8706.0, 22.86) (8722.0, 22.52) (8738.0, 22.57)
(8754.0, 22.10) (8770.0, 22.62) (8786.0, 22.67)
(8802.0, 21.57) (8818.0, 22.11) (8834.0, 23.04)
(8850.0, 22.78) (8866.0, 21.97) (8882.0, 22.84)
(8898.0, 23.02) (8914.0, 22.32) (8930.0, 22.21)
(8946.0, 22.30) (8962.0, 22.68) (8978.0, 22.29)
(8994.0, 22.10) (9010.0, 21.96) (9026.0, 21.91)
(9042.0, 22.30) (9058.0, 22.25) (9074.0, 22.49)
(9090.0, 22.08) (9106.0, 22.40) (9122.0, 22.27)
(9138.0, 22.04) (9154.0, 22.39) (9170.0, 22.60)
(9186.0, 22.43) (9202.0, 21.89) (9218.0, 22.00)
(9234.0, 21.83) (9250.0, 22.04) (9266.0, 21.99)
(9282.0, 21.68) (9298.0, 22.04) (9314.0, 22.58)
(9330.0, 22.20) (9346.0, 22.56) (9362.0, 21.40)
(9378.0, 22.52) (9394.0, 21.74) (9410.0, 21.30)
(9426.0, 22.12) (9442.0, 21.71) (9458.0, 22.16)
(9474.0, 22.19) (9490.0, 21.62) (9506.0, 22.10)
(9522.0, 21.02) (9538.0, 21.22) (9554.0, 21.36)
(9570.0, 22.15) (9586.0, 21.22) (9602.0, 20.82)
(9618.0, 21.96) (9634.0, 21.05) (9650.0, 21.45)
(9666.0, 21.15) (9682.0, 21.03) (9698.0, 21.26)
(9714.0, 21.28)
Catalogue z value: -0.001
